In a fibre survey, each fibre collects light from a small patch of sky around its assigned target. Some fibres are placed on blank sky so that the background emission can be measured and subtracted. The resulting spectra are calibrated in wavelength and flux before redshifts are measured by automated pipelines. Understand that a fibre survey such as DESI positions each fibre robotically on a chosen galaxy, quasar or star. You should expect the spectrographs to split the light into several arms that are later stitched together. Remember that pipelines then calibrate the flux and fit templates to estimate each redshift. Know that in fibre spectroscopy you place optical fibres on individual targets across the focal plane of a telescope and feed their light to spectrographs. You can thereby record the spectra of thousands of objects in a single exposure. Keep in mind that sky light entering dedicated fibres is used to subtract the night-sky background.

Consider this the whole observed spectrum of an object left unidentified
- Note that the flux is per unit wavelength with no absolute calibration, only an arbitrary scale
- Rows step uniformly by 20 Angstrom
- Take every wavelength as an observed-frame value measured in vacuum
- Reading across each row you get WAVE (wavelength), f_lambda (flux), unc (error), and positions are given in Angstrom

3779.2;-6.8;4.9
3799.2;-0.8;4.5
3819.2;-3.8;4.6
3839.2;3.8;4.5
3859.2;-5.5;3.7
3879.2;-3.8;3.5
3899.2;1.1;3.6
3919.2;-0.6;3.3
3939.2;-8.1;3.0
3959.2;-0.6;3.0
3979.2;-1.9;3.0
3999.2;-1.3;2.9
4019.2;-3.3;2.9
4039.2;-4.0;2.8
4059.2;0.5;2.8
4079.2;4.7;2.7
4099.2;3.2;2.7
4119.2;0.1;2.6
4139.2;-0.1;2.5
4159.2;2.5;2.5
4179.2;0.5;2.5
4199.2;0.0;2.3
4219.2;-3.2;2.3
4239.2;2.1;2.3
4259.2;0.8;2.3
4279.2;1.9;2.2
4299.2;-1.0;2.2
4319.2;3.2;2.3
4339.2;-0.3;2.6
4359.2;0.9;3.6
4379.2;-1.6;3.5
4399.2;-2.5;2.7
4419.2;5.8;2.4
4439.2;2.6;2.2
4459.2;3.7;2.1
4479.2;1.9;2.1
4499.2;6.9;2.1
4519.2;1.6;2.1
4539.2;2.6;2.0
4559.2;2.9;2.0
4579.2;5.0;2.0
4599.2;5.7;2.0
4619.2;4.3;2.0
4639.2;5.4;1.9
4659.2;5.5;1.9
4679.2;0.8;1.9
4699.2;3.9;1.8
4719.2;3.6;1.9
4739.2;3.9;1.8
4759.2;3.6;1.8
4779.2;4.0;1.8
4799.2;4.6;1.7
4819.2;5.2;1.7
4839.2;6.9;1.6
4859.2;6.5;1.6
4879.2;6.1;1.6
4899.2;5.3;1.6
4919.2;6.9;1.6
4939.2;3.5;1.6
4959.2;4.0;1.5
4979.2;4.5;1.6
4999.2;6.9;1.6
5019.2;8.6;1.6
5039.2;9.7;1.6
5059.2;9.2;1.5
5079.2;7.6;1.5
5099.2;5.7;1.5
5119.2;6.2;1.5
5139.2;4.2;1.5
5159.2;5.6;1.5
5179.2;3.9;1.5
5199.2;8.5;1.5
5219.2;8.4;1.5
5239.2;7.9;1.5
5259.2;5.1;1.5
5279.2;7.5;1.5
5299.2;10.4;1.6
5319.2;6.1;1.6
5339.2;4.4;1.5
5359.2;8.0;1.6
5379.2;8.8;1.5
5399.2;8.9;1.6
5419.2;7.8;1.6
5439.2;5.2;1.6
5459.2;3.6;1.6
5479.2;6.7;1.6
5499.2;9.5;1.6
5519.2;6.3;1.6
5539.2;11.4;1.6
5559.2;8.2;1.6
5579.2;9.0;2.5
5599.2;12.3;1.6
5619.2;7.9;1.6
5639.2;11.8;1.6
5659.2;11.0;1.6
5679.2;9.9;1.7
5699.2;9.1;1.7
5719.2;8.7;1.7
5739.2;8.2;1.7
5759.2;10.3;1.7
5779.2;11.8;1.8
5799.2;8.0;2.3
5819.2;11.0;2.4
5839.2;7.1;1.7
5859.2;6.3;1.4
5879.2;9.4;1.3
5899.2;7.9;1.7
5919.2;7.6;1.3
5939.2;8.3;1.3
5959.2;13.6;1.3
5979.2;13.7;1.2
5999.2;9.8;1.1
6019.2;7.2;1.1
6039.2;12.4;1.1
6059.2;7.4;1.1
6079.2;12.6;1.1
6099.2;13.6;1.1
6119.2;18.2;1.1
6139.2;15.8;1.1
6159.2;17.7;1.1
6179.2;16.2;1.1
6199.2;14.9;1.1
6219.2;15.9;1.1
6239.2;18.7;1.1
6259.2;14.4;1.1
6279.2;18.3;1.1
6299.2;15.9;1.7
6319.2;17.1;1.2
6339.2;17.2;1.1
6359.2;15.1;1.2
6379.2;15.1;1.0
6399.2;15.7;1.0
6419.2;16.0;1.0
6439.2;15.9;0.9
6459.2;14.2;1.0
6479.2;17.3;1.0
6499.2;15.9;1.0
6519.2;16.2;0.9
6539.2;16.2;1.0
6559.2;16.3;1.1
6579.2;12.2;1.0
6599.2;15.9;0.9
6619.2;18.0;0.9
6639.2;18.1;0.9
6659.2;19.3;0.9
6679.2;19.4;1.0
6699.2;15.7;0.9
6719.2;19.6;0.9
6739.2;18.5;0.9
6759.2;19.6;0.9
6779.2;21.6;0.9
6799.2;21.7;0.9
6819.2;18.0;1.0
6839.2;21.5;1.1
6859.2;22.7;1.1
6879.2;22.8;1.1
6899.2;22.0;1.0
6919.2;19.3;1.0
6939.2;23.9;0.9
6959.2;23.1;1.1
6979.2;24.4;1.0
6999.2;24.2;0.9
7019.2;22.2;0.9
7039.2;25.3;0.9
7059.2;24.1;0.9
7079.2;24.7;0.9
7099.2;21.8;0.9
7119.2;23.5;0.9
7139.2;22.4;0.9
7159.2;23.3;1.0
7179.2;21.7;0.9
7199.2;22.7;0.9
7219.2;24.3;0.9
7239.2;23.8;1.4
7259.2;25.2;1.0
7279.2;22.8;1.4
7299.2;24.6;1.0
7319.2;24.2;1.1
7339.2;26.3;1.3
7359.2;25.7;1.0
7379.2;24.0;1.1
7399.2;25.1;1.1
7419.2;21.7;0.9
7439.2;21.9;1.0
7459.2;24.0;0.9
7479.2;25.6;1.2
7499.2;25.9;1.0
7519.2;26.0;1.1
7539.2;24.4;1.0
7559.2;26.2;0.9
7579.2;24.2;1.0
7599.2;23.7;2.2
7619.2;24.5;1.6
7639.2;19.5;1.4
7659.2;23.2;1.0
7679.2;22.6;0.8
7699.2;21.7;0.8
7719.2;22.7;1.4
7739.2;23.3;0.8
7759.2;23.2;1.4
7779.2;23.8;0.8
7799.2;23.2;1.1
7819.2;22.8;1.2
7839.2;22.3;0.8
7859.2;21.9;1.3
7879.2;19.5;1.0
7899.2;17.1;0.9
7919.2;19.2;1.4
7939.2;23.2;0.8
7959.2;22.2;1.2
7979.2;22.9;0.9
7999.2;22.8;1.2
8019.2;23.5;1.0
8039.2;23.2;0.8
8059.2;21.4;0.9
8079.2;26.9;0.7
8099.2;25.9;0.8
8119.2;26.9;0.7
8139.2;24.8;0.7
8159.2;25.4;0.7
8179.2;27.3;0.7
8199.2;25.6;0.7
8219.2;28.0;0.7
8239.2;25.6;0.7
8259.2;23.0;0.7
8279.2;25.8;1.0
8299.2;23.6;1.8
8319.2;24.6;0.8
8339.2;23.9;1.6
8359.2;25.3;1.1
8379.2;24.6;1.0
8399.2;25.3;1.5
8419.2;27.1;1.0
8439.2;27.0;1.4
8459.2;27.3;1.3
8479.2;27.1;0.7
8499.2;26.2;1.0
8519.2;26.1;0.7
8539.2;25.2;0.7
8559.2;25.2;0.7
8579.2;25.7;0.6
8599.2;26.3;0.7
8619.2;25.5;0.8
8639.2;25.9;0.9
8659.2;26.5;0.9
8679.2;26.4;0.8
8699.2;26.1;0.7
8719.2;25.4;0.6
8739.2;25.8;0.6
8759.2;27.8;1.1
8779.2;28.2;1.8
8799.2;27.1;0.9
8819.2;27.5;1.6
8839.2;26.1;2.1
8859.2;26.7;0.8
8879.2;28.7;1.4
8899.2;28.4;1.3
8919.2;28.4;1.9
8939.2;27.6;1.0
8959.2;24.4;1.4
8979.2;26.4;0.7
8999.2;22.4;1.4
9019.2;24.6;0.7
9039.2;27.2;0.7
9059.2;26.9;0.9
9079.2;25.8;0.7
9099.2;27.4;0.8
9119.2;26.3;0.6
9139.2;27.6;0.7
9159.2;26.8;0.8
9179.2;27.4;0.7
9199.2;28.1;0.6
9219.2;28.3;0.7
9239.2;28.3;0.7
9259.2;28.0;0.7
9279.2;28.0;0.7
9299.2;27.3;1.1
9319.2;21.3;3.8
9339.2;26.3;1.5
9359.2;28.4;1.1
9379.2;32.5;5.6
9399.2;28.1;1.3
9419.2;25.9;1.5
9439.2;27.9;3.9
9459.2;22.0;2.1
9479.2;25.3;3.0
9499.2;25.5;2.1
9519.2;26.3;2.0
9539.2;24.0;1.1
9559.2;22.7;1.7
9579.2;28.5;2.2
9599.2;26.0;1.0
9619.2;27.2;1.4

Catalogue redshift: 0.528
